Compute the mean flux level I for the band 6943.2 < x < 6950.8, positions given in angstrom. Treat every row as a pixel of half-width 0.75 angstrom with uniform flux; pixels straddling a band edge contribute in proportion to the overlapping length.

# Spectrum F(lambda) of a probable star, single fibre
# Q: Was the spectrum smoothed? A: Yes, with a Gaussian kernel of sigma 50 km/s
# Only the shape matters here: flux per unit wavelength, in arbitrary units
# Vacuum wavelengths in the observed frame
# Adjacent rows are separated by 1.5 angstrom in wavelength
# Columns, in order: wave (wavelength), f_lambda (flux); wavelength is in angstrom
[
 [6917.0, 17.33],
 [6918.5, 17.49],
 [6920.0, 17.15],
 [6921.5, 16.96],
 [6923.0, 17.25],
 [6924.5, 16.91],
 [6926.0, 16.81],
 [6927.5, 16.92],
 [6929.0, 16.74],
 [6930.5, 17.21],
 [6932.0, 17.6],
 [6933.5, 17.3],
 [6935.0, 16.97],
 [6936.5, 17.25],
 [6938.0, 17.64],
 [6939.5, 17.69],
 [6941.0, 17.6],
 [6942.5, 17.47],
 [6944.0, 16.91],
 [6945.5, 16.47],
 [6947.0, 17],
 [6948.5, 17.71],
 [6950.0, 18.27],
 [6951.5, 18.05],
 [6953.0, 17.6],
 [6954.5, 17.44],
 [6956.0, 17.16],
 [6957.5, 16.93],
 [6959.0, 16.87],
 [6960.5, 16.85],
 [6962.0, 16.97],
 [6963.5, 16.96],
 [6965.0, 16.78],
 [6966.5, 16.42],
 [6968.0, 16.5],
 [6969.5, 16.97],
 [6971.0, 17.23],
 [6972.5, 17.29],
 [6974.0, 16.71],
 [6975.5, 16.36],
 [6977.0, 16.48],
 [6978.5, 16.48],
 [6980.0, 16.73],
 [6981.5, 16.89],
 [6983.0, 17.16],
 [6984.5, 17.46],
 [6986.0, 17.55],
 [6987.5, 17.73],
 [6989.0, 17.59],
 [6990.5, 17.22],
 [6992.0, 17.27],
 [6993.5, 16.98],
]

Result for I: 17.3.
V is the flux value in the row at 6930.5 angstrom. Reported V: 17.21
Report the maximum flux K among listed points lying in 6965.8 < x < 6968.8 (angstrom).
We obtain 16.5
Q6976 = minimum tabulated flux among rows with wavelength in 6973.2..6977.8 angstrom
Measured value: 16.36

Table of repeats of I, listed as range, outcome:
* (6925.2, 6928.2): 16.9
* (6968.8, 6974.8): 17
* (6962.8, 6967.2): 16.7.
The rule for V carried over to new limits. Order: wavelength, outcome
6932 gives 17.6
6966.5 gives 16.42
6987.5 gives 17.73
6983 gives 17.16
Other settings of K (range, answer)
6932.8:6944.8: 17.69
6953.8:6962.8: 17.44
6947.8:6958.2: 18.27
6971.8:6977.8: 17.29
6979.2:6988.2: 17.73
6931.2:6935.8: 17.6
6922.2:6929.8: 17.25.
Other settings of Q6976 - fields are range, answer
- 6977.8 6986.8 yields 16.48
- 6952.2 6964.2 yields 16.85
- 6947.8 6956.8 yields 17.16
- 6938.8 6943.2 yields 17.47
